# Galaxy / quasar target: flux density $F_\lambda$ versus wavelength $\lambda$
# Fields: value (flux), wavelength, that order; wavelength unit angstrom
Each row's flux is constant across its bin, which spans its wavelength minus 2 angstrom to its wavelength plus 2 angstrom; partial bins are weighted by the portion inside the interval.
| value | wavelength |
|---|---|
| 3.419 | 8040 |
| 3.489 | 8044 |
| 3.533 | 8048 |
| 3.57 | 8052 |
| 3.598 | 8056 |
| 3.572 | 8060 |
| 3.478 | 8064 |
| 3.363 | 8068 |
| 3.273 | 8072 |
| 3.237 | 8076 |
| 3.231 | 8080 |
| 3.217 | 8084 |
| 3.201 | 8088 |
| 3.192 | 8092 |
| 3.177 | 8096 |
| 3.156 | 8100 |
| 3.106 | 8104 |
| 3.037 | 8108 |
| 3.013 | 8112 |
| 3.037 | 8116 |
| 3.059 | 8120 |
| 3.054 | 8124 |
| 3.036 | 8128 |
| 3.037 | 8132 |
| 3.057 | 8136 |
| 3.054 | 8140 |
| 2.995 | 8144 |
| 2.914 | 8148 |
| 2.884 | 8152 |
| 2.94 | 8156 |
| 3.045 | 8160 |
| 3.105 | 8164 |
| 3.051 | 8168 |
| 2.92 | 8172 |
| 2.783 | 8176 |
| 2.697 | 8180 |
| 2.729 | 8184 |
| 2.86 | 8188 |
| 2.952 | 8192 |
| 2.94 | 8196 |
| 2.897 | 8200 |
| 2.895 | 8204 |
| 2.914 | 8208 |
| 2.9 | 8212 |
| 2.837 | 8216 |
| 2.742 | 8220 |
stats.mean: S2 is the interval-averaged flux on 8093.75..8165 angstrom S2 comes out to 3.04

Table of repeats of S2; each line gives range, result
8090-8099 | 3.18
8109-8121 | 3.03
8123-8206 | 2.94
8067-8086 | 3.26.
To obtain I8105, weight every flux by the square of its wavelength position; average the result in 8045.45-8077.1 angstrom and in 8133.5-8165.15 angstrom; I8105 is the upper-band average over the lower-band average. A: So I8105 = 0.89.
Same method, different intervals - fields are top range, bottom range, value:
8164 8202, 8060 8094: 0.90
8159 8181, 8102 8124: 0.98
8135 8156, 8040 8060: 0.86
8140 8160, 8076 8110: 0.95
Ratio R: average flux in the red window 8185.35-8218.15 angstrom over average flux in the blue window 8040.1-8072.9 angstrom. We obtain 0.8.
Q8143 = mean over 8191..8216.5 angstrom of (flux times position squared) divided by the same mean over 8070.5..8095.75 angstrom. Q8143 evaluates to 0.9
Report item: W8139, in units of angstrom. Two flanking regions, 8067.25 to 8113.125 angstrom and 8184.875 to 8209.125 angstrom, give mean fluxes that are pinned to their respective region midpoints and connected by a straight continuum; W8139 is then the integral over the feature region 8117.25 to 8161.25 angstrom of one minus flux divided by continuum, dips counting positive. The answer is 0.7 angstrom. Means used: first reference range 3.18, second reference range 2.9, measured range 3.01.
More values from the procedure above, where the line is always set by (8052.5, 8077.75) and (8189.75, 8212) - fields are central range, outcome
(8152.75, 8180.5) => 0.9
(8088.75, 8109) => 1.0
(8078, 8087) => 0.4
